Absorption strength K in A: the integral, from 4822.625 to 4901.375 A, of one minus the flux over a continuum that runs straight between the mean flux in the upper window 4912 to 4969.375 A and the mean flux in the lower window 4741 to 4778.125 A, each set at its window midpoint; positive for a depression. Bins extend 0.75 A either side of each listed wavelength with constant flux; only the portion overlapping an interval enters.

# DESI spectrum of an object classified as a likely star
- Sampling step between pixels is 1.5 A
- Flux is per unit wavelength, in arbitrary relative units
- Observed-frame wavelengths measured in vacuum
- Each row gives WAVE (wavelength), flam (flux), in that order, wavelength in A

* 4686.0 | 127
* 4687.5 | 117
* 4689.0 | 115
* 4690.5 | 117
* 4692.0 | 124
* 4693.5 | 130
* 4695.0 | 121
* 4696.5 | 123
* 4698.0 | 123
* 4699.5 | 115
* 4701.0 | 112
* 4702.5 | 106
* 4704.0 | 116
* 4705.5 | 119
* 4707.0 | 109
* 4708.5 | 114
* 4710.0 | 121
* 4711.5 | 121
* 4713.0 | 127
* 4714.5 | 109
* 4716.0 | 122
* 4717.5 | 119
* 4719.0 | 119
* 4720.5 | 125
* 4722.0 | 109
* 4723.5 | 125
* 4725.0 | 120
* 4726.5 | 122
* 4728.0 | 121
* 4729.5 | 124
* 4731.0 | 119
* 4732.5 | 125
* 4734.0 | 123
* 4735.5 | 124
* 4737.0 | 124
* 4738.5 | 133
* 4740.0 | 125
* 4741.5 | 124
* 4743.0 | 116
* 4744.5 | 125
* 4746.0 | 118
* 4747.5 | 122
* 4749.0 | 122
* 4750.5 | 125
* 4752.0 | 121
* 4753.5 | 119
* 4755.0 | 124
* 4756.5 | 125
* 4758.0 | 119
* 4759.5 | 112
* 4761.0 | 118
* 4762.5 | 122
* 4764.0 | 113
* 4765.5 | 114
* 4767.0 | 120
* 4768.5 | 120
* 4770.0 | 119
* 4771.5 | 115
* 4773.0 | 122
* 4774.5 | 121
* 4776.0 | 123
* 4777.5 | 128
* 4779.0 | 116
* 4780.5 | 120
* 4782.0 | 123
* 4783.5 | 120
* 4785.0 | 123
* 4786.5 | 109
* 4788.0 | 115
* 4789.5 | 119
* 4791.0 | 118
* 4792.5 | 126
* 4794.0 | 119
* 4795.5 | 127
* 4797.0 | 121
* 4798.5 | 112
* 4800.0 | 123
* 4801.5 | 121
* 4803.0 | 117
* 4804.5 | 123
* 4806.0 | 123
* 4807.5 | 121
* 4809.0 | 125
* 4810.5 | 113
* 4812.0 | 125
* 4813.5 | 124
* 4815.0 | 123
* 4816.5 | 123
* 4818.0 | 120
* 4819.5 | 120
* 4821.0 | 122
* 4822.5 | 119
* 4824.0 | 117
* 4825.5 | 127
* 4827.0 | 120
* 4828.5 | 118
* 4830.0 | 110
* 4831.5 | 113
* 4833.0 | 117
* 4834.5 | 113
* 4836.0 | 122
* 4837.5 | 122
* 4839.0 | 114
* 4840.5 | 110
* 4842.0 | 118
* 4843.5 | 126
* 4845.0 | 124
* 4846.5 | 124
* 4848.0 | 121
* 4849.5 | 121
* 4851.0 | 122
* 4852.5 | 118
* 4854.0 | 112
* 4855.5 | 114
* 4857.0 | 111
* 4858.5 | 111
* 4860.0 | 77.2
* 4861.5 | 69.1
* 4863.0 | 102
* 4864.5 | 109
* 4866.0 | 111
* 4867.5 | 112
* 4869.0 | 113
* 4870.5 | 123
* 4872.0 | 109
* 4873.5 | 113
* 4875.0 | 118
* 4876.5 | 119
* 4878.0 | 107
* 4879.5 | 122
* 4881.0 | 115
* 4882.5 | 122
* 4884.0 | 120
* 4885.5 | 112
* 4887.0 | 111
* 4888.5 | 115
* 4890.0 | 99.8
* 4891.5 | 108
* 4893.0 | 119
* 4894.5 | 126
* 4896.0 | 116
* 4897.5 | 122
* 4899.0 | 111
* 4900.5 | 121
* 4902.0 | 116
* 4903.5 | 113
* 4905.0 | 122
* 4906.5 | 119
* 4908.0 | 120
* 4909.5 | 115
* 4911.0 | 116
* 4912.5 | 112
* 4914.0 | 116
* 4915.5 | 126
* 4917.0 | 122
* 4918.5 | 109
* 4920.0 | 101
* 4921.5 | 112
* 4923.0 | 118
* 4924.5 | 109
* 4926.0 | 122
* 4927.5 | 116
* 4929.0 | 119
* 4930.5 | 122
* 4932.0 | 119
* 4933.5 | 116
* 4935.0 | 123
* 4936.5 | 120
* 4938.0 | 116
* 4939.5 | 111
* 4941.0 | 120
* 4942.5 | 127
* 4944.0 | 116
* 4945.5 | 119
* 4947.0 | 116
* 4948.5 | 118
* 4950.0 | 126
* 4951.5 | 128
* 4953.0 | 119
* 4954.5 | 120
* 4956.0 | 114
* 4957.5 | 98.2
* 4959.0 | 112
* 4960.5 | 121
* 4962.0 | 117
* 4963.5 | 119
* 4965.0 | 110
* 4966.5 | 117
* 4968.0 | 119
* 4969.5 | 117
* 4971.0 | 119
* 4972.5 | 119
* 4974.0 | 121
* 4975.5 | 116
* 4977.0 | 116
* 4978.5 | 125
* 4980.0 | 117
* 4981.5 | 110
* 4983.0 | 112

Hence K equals 2.7 A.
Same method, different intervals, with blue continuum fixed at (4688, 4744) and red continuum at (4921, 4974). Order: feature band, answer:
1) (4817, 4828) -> -0.16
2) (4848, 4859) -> 0.24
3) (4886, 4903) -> 0.47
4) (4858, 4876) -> 1.94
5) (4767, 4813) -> -0.38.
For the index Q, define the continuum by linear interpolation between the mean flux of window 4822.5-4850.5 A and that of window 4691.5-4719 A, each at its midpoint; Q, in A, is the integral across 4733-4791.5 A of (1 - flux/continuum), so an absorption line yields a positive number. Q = -1.0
